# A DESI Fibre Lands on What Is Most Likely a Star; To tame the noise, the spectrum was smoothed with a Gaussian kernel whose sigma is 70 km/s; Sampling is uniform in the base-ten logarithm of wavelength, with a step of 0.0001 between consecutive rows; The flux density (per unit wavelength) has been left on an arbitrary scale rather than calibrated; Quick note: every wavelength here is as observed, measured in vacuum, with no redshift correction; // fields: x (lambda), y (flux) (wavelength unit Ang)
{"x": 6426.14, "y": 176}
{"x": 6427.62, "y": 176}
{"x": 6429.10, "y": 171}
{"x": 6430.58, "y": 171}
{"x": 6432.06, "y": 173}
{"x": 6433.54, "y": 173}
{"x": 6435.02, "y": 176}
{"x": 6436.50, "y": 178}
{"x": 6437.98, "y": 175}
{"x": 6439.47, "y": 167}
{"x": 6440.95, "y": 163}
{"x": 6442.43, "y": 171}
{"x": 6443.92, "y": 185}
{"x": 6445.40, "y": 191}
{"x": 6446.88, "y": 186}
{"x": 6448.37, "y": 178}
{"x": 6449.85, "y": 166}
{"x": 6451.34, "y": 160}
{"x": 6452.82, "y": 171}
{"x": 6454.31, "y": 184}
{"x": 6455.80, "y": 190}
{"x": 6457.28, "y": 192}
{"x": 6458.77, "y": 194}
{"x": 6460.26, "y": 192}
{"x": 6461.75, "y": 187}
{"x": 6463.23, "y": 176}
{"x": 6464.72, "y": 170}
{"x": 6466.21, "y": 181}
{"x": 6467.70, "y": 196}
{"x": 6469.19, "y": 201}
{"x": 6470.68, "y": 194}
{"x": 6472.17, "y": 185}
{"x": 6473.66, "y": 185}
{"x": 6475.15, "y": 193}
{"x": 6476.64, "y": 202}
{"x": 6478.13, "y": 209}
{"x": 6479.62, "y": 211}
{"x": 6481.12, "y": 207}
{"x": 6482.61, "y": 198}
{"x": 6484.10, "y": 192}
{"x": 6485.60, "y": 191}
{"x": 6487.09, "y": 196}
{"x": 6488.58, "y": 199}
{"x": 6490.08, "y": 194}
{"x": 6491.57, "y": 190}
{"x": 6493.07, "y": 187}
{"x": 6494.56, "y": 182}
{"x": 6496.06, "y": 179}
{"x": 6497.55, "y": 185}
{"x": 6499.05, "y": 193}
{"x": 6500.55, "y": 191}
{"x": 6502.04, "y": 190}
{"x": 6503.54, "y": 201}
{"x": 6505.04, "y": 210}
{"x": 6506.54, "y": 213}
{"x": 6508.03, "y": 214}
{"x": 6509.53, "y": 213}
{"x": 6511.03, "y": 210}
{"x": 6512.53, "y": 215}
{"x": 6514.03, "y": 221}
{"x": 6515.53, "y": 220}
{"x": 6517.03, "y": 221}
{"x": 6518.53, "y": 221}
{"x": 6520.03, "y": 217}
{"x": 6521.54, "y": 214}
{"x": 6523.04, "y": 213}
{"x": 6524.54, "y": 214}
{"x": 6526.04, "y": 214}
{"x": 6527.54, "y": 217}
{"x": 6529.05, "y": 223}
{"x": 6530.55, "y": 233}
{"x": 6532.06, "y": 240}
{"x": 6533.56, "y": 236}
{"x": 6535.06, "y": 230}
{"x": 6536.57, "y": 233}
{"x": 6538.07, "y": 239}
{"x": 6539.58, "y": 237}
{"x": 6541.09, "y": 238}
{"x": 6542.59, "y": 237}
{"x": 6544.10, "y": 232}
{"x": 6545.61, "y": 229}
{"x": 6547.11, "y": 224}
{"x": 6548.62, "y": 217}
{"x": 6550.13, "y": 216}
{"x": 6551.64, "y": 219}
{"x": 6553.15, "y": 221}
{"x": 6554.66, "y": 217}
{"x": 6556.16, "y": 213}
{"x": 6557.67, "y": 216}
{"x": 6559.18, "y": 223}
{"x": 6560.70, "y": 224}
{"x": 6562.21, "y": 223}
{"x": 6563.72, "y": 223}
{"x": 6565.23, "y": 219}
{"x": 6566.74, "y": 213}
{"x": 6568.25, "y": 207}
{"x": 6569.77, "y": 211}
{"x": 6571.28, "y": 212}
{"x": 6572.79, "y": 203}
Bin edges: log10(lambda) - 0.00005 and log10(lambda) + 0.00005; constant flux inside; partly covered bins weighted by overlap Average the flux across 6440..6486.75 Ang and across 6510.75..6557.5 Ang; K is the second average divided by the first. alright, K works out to 1.2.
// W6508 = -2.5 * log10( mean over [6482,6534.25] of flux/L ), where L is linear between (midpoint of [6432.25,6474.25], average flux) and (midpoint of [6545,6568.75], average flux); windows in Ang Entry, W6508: -0.03 mag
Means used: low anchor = 181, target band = 207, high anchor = 219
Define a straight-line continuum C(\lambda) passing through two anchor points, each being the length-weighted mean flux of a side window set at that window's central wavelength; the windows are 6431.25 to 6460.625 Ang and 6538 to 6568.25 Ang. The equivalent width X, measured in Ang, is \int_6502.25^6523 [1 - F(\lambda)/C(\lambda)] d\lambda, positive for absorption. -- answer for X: -0.78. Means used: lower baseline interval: 178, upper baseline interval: 223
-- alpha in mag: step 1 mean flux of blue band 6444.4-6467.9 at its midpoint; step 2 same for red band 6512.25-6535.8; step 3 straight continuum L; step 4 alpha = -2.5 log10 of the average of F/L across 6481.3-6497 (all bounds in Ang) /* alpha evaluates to 0.055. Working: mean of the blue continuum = 182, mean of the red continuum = 222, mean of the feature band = 191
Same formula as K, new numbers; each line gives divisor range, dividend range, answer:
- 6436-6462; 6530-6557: 1.27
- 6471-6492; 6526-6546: 1.18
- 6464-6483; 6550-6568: 1.12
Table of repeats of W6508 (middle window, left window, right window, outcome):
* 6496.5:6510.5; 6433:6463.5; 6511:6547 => 0.053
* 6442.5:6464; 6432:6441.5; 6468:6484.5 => 0.006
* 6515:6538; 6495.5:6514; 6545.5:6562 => -0.068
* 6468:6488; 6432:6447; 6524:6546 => 0.003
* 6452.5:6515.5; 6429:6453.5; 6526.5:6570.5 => -0.007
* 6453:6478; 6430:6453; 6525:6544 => -0.001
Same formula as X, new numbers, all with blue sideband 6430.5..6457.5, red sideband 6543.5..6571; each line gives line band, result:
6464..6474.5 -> -0.1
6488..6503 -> 0.5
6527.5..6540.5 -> -1.4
